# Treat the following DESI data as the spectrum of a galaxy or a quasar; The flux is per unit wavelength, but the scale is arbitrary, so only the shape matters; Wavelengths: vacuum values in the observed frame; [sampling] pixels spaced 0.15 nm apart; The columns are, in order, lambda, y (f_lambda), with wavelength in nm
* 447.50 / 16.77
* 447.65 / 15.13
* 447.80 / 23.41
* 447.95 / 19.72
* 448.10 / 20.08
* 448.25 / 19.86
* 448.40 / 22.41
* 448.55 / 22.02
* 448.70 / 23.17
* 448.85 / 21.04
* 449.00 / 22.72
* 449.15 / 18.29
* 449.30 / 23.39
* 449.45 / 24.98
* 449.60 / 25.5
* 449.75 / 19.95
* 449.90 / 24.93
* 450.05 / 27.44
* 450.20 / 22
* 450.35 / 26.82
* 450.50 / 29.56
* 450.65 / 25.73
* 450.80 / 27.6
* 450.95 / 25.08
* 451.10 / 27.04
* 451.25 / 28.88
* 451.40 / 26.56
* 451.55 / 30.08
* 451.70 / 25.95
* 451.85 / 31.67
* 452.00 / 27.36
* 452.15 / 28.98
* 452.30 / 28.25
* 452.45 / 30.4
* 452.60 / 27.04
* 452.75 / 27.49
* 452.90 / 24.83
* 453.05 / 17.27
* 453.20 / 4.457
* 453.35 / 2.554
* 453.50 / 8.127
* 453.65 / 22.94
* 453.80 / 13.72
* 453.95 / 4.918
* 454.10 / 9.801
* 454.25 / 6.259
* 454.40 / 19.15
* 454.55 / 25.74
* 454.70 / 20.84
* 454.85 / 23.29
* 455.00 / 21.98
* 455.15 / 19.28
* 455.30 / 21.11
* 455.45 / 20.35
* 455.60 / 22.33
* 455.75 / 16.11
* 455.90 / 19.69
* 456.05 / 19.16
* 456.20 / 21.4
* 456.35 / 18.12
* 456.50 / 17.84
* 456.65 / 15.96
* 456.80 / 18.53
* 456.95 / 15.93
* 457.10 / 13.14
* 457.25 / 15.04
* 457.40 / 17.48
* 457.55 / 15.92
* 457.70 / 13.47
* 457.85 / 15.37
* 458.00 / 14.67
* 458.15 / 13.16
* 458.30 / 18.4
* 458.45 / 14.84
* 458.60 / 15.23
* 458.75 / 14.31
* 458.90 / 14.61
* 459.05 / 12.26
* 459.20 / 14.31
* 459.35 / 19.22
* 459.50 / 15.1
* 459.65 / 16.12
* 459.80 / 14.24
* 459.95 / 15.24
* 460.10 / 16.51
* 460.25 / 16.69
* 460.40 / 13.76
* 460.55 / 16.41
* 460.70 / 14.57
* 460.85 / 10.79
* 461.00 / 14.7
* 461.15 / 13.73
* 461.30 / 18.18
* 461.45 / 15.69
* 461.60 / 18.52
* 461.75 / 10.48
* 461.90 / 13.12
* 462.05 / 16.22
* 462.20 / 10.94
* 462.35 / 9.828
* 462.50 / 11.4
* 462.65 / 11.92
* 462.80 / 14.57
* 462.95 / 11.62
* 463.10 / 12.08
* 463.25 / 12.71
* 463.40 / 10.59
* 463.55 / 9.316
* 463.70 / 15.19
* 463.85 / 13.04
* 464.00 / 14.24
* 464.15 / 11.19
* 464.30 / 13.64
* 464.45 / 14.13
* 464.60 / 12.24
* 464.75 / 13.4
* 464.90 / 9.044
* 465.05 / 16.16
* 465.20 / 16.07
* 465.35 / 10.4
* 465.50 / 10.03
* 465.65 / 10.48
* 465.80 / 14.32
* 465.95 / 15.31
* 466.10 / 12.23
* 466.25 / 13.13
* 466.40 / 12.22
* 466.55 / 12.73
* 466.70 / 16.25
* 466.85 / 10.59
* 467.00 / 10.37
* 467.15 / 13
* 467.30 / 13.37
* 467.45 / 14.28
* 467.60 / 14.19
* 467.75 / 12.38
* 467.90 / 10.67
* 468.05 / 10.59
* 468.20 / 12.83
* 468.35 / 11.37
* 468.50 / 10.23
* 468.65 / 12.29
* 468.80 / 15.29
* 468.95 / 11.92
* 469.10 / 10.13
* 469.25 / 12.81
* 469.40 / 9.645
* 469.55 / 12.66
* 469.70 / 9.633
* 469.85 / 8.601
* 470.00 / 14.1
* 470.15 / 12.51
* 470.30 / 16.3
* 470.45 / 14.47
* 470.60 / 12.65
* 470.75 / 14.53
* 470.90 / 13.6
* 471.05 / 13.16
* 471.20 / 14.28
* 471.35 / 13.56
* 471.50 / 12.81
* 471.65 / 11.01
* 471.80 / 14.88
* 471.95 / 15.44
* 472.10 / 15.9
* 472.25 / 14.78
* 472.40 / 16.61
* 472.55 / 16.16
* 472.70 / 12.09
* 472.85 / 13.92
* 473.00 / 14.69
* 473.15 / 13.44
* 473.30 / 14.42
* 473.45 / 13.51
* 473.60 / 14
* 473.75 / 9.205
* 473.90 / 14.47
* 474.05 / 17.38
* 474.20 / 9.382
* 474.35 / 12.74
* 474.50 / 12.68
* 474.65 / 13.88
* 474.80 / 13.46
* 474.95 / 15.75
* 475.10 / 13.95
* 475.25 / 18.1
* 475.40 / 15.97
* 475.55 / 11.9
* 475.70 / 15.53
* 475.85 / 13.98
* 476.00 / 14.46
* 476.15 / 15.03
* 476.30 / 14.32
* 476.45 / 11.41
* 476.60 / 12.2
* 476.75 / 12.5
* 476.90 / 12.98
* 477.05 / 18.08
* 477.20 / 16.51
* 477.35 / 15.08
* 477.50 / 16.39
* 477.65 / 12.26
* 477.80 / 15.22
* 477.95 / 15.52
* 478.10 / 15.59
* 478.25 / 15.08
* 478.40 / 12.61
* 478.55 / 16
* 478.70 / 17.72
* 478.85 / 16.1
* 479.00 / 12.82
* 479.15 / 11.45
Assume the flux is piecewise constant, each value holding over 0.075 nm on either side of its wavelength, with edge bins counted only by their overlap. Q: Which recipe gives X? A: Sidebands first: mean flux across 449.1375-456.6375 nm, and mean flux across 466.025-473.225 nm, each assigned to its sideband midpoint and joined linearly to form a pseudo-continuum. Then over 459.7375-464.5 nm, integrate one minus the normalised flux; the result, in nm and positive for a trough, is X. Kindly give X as 0.93 nm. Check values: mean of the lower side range 21.6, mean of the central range 13.6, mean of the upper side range 13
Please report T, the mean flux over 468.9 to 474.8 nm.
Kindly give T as 13.3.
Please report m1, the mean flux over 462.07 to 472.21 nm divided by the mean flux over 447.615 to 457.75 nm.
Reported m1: 0.61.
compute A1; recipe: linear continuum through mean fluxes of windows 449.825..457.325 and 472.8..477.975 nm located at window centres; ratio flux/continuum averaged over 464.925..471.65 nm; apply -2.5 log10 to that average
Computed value 0.28 mag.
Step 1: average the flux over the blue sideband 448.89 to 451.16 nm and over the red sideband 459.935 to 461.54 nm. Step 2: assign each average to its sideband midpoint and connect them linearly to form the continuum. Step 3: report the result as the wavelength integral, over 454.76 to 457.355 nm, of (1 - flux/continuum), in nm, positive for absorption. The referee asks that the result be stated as 0.08 nm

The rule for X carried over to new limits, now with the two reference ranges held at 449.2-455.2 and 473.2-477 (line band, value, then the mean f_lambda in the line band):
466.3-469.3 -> 0.74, 12.4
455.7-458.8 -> 0.60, 16.4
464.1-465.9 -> 0.50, 12.6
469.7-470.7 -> 0.17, 12.9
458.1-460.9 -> 0.63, 15.1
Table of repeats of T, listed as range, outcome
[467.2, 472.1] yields 12.7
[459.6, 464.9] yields 13.6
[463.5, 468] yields 12.8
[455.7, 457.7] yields 17.1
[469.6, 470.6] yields 12.6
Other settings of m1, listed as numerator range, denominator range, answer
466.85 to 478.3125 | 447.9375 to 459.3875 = 0.67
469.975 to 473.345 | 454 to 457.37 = 0.78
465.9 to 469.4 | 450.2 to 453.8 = 0.52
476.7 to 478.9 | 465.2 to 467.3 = 1.21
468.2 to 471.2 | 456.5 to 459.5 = 0.81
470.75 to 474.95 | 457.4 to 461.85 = 0.92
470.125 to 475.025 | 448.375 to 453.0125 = 0.54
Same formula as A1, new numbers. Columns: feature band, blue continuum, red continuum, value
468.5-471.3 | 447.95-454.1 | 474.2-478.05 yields 0.279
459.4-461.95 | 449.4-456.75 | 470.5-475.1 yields 0.232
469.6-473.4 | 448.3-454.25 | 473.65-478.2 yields 0.141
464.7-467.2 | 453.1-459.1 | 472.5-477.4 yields 0.178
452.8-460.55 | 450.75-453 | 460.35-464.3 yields 0.268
